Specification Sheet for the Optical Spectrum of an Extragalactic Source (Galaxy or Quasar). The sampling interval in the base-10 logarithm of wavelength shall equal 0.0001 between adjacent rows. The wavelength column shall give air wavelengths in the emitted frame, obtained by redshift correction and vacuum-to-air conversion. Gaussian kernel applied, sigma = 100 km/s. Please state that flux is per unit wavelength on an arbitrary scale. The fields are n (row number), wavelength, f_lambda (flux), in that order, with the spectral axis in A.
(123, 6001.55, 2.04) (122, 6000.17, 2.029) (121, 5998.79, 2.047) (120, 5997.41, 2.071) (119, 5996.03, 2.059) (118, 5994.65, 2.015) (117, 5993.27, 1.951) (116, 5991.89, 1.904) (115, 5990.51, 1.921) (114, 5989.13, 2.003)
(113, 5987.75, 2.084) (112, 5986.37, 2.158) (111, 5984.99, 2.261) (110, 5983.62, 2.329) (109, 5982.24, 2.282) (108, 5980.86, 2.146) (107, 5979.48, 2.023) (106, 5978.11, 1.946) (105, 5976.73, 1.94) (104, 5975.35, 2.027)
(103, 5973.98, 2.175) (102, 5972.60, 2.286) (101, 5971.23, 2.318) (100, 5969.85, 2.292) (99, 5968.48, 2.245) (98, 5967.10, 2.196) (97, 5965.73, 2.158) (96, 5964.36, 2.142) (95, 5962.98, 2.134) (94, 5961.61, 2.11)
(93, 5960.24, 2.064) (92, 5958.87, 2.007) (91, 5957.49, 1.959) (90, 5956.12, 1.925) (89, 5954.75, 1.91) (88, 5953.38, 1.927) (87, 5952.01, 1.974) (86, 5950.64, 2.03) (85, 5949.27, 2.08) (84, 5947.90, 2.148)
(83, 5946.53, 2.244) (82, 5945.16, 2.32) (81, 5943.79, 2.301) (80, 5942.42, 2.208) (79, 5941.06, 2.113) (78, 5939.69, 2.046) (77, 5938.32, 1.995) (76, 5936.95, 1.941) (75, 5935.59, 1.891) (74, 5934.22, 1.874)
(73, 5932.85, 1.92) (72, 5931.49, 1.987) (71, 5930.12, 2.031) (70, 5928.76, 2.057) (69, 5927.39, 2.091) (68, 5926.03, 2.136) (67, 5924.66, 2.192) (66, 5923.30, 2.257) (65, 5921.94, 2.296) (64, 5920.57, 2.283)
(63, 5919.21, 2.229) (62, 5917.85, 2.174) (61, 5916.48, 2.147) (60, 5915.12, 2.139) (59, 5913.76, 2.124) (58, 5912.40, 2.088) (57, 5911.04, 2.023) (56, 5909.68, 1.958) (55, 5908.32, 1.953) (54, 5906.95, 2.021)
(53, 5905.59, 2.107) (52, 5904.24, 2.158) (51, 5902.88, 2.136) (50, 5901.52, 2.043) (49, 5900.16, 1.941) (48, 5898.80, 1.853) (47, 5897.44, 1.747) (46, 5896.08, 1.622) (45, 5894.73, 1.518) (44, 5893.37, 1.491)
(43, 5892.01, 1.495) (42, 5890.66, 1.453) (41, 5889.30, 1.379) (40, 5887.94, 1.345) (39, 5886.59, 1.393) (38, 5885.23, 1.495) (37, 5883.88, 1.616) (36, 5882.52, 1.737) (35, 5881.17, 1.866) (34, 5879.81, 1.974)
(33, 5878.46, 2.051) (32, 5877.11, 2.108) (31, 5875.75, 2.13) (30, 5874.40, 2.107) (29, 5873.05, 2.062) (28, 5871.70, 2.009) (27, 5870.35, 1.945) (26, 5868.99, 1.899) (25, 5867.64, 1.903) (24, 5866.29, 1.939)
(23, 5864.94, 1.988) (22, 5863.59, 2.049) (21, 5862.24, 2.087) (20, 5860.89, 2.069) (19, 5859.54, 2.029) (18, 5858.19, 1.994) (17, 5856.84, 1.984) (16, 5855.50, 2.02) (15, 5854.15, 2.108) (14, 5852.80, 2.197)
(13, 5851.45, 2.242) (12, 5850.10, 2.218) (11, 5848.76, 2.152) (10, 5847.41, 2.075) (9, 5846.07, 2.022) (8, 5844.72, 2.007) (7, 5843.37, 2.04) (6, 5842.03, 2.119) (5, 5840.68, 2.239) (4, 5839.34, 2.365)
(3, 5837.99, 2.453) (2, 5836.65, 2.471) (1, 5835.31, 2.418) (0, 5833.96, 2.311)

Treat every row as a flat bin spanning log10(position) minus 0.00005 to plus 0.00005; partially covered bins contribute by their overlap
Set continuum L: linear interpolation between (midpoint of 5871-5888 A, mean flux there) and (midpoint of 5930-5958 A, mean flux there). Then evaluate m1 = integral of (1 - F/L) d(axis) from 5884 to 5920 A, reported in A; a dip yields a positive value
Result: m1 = 1.5 A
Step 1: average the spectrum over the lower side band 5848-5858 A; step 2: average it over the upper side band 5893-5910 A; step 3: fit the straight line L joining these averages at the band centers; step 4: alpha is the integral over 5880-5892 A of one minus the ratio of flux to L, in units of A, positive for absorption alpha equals 2.5 A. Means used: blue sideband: 2.12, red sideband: 1.89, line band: 1.55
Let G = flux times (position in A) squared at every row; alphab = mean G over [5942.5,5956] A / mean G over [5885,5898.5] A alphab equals 1.42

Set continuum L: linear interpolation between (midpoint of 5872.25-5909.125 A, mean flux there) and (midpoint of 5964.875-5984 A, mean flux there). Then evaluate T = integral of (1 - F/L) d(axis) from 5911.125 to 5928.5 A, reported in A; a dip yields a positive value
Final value -2.15 A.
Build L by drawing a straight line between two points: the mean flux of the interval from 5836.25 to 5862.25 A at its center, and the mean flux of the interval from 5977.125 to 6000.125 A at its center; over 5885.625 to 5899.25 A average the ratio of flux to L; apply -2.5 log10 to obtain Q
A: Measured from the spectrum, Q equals 0.359 mag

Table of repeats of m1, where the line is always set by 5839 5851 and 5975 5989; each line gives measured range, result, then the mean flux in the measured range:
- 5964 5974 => -0.5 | 2.23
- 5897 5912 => 0.9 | 2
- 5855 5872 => 1.1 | 1.99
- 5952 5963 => 0.6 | 2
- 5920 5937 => 0.4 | 2.08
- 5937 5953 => 0.0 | 2.12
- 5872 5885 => 1.1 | 1.95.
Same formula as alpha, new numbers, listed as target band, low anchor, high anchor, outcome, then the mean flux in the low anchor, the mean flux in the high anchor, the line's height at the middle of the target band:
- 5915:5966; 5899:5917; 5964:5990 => 0.4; 2.06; 2.16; 2.1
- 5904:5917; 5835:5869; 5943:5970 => 0.3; 2.12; 2.1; 2.11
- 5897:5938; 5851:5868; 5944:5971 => 0.4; 2.05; 2.11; 2.08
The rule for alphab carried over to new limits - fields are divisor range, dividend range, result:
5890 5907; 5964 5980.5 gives 1.22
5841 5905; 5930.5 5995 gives 1.12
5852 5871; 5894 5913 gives 0.98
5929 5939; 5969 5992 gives 1.11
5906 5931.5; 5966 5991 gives 1.03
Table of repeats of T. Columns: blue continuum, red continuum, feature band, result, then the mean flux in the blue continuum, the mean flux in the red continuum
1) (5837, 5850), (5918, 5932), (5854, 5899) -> 6.95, 2.17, 2.16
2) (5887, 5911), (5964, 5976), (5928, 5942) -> 0.05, 1.78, 2.21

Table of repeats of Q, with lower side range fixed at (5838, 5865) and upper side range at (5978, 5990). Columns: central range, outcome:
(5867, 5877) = 0.05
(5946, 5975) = 0.01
